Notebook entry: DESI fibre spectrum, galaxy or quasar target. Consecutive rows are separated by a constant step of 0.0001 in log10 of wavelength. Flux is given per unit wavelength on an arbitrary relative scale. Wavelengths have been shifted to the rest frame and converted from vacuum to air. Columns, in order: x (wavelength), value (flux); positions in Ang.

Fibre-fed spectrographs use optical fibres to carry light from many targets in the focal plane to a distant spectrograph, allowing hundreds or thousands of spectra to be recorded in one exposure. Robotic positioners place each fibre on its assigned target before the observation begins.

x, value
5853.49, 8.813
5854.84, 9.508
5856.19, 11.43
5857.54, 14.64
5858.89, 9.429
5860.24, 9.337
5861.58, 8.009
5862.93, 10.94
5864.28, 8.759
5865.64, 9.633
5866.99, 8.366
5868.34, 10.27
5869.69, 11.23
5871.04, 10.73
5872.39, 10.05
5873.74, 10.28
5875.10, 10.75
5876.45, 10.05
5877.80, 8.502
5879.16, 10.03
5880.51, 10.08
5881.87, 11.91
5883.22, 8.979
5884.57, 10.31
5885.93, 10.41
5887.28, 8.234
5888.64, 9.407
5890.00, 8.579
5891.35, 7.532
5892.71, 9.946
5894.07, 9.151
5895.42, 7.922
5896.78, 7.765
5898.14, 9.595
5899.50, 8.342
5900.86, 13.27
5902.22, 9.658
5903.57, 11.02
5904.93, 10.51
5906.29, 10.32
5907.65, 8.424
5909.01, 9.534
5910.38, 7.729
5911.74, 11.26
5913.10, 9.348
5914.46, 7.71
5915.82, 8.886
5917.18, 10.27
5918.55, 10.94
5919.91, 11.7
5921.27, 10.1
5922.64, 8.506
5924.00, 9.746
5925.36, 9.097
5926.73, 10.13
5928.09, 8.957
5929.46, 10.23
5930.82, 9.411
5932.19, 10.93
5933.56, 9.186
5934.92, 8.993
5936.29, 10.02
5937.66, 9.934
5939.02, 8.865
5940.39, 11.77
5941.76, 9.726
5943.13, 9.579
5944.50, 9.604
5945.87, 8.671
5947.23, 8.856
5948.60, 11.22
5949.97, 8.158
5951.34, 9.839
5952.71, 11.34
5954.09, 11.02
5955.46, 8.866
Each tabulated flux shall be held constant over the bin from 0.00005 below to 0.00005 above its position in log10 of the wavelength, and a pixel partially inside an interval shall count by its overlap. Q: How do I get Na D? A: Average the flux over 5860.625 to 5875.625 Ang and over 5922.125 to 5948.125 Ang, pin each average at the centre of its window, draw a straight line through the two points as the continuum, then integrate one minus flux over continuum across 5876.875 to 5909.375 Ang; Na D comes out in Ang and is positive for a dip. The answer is 0.7 Ang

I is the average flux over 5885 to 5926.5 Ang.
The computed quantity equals 9.51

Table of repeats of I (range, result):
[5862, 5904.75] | 9.73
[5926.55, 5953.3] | 9.76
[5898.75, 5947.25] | 9.77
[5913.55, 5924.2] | 9.73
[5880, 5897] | 9.28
